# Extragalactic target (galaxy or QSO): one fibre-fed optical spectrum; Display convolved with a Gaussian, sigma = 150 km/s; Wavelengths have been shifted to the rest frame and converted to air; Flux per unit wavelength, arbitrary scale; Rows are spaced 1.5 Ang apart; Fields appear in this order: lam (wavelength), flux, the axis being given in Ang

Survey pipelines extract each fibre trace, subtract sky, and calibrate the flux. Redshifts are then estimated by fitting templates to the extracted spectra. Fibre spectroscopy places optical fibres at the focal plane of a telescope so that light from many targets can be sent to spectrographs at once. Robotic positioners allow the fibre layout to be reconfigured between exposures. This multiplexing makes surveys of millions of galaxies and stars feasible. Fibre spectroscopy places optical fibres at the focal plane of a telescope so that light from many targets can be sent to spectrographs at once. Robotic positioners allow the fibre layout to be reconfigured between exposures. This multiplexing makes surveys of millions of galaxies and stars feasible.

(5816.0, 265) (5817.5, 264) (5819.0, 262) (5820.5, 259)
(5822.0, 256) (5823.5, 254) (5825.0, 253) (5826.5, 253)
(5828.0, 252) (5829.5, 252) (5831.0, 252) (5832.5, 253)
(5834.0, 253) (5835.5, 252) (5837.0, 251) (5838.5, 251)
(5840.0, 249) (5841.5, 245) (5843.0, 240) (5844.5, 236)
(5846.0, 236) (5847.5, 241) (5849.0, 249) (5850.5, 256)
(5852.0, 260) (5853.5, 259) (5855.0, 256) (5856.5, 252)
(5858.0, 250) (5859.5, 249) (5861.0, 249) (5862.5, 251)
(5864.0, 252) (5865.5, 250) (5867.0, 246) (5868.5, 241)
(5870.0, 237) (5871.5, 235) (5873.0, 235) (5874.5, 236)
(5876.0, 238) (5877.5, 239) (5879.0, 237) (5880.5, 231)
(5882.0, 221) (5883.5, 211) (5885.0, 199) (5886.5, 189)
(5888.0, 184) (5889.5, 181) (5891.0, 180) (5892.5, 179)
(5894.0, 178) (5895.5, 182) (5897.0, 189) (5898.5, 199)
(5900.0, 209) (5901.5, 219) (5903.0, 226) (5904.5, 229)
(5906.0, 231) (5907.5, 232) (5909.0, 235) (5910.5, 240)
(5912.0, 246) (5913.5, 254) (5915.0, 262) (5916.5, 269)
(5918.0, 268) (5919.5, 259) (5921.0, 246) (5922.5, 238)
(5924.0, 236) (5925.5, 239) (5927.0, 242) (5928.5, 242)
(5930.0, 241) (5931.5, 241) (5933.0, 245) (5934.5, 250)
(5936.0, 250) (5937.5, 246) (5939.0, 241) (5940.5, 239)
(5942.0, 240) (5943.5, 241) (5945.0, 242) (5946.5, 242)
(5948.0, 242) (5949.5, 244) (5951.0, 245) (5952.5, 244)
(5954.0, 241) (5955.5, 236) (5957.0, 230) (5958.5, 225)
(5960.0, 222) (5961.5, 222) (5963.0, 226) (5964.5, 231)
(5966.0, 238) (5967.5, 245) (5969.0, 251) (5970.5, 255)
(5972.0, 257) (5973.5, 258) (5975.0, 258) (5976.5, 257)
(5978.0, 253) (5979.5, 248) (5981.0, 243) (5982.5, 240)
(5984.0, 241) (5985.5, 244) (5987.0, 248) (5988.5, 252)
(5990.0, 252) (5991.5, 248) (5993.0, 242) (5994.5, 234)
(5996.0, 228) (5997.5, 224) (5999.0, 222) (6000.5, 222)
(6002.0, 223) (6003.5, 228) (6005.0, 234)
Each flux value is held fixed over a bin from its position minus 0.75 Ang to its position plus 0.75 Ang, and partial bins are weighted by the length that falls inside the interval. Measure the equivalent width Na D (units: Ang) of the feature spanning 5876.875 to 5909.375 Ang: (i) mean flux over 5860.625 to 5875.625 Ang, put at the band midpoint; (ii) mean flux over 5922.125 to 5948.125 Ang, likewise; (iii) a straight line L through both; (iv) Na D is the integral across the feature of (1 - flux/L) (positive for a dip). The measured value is 4.7 Ang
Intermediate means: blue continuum 243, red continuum 242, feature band 208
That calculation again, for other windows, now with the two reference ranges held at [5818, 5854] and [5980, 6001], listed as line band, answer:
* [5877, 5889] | 1.68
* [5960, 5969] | 0.29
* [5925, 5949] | 0.03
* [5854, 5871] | 0.04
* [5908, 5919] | -0.37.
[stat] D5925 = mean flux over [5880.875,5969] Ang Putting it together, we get 230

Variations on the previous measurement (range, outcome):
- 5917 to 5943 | 245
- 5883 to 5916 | 212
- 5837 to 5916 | 231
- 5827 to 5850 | 248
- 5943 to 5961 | 238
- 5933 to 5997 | 243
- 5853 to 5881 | 244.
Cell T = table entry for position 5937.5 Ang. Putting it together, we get 246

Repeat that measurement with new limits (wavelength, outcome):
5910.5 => 240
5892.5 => 179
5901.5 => 219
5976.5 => 257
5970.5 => 255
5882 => 221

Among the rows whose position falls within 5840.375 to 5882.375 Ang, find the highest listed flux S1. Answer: 260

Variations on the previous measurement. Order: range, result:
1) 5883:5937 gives 269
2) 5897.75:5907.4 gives 231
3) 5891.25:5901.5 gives 219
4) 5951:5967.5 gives 245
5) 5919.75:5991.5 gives 258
